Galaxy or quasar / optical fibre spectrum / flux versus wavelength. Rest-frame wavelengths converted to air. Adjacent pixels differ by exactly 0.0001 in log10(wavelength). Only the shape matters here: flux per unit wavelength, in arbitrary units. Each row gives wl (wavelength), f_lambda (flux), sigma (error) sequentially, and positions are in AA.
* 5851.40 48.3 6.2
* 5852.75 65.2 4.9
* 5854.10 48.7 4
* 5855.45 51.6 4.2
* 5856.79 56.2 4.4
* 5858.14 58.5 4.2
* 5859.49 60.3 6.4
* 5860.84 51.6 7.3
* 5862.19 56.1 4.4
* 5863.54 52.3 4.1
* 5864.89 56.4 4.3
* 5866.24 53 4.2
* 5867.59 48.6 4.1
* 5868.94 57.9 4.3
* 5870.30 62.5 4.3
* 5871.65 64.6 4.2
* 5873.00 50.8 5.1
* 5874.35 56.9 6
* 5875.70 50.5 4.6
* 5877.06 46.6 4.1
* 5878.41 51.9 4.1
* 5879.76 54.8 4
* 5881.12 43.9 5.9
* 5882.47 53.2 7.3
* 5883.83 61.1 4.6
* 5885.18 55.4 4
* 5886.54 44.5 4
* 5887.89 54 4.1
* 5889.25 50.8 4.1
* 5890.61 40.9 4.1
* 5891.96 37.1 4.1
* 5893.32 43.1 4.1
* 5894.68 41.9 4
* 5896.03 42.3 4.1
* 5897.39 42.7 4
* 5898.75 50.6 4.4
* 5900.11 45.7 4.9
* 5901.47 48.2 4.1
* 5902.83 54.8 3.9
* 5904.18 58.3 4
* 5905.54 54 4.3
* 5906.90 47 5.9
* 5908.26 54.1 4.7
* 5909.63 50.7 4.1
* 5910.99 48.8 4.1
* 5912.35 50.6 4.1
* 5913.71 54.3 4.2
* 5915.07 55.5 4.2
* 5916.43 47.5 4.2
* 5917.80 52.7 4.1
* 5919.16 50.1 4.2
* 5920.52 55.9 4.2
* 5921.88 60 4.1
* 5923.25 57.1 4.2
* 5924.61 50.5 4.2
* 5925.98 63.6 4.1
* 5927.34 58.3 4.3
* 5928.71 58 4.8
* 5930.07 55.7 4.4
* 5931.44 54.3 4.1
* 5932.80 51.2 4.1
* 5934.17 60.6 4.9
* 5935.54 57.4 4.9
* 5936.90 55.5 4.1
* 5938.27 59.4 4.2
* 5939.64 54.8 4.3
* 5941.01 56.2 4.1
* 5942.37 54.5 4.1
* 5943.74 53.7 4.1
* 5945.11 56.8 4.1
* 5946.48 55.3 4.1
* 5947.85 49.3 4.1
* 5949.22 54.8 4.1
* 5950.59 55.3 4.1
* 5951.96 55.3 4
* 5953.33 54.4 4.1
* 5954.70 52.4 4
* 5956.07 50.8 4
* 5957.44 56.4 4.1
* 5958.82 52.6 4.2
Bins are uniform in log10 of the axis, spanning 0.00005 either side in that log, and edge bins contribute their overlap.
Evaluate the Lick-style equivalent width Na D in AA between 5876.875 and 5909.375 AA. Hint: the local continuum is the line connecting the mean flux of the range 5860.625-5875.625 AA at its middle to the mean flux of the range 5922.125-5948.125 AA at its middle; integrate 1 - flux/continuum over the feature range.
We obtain 3.8 AA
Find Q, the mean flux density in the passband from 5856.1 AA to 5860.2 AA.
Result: 58.3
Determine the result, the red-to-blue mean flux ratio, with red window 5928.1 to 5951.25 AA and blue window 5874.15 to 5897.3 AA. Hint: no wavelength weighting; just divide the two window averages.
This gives 1.15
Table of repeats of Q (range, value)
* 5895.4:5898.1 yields 42.5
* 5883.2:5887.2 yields 53.6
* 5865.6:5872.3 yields 57.3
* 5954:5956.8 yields 51.8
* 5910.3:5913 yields 49.7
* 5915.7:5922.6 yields 53.3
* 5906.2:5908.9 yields 50.5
